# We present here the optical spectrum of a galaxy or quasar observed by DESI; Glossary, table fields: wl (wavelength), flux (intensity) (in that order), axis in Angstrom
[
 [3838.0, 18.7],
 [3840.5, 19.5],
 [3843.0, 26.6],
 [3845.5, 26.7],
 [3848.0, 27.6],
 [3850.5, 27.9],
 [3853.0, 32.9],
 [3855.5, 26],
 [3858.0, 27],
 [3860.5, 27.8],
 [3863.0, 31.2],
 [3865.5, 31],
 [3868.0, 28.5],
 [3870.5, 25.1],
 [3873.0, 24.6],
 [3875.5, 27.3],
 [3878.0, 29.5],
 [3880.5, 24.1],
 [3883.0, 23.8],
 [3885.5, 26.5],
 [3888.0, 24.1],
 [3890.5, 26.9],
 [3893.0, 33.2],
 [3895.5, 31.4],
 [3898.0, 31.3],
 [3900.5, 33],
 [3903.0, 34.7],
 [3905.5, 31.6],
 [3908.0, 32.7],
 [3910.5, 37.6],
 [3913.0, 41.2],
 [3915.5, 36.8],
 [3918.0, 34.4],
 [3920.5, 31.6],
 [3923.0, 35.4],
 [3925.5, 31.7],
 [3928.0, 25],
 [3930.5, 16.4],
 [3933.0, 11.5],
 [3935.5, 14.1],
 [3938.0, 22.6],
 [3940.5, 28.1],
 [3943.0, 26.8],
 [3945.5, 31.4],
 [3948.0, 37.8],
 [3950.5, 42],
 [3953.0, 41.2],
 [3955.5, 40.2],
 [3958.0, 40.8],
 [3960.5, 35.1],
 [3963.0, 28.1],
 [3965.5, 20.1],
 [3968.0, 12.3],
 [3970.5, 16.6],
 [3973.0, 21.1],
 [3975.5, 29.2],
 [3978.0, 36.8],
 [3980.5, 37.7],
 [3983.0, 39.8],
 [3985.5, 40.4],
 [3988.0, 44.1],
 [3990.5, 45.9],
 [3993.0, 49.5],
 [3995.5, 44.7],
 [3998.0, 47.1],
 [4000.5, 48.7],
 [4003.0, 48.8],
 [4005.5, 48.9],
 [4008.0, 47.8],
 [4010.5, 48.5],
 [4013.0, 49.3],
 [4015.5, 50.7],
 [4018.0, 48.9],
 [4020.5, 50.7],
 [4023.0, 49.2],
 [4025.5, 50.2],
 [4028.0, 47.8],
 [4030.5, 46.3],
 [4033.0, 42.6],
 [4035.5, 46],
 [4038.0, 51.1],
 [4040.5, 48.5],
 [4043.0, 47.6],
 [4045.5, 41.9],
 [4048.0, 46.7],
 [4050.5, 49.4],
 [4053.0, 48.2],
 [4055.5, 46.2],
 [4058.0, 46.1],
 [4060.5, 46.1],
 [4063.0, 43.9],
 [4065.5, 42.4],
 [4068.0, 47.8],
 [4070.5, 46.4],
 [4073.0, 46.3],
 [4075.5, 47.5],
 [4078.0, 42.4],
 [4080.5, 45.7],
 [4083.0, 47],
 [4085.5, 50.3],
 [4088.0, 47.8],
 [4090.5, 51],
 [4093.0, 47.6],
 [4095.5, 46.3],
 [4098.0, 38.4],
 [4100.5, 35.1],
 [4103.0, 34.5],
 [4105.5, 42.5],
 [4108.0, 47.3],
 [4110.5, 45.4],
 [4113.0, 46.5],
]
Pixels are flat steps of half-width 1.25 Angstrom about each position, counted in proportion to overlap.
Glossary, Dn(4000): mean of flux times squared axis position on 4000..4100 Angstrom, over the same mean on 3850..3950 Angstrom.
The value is 1.75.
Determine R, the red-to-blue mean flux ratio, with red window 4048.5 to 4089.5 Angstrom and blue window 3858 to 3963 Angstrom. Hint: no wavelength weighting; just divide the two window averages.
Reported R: 1.54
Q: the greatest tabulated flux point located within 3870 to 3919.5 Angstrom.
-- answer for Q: 41.2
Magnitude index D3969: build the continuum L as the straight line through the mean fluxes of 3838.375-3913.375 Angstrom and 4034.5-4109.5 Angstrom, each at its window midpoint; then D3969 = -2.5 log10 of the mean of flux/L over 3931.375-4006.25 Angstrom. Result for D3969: 0.09 mag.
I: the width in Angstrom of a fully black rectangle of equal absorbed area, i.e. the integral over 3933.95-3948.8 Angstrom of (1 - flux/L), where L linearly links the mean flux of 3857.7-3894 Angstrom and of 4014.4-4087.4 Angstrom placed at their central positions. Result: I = 3.7 Angstrom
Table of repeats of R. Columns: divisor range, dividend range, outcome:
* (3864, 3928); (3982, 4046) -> 1.54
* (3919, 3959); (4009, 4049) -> 1.61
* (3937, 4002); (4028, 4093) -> 1.33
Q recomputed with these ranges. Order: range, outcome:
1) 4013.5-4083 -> 51.1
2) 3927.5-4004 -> 49.5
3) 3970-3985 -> 39.8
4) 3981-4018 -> 50.7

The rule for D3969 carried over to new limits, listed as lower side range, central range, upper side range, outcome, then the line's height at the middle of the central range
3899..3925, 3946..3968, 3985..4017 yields 0.20 mag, 41.2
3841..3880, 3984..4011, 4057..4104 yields -0.21 mag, 38.4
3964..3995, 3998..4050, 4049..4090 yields -0.21 mag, 39.7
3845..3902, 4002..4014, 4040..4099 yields -0.20 mag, 40.6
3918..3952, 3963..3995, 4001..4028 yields 0.22 mag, 39.6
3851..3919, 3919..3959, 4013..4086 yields 0.20 mag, 35.7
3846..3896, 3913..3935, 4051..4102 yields 0.15 mag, 32.4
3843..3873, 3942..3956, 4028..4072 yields 0.01 mag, 36.8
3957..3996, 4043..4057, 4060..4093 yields -0.08 mag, 43.1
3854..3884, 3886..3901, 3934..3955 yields -0.05 mag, 28.3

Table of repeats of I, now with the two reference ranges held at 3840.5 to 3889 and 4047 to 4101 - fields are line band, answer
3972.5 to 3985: 1.1 Angstrom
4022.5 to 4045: -2.7 Angstrom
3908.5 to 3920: -1.9 Angstrom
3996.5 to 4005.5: -2.0 Angstrom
